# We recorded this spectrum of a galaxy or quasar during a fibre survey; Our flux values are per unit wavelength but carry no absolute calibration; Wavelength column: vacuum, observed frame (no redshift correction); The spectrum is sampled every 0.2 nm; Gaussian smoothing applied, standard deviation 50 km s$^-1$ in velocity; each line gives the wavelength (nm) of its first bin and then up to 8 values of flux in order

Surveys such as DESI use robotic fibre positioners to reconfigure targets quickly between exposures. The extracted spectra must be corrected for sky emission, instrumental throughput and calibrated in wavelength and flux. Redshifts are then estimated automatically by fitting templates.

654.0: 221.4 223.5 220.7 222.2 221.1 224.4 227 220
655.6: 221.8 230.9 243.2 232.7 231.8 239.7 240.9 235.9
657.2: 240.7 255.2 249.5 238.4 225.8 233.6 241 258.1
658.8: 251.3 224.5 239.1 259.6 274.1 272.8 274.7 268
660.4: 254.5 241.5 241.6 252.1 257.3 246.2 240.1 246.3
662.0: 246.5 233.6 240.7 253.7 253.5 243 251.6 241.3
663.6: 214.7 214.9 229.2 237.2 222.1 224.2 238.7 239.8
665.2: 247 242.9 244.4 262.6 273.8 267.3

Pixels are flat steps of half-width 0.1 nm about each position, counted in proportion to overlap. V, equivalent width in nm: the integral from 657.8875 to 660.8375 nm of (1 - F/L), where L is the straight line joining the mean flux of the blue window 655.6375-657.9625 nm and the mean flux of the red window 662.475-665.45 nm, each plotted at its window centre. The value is -0.156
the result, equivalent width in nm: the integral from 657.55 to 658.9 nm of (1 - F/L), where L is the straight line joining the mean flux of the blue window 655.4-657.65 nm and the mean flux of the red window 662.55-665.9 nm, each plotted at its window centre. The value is -0.03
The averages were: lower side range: 237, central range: 242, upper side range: 239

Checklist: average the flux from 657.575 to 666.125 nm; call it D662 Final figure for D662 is 245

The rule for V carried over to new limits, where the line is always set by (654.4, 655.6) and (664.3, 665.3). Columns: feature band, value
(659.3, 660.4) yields -0.19 nm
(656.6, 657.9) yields -0.10 nm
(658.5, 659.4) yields -0.07 nm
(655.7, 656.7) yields -0.05 nm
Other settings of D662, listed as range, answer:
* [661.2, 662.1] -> 246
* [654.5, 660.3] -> 241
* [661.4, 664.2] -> 239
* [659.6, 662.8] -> 252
